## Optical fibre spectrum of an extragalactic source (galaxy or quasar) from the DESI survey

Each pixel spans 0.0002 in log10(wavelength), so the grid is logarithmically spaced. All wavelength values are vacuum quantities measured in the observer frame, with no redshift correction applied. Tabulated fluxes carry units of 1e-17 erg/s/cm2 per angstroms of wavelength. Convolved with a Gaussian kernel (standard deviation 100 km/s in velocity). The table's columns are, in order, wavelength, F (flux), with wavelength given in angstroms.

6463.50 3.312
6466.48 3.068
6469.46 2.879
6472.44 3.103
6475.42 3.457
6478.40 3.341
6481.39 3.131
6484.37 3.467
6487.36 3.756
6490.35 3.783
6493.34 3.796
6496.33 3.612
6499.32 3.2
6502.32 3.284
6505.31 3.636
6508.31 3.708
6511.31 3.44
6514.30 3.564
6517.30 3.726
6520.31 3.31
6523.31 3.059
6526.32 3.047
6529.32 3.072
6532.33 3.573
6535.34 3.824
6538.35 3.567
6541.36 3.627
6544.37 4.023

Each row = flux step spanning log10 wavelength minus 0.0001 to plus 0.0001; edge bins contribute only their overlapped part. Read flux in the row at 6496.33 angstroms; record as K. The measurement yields 3.612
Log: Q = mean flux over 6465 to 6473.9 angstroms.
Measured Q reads 3.02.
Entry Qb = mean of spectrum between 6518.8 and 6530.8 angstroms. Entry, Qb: 3.12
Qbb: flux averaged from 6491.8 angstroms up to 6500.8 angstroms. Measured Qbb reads 3.54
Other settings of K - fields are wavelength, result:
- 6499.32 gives 3.2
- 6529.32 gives 3.072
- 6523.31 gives 3.059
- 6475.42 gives 3.457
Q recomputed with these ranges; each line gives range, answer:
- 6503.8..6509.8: 3.67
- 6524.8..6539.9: 3.42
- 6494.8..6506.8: 3.43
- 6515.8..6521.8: 3.51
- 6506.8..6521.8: 3.55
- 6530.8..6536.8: 3.69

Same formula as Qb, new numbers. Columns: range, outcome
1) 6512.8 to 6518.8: 3.65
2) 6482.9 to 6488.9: 3.61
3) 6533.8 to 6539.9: 3.69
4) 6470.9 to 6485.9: 3.3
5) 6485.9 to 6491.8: 3.77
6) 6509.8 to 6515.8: 3.51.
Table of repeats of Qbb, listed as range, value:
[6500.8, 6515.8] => 3.53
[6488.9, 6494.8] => 3.79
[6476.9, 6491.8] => 3.49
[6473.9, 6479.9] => 3.4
